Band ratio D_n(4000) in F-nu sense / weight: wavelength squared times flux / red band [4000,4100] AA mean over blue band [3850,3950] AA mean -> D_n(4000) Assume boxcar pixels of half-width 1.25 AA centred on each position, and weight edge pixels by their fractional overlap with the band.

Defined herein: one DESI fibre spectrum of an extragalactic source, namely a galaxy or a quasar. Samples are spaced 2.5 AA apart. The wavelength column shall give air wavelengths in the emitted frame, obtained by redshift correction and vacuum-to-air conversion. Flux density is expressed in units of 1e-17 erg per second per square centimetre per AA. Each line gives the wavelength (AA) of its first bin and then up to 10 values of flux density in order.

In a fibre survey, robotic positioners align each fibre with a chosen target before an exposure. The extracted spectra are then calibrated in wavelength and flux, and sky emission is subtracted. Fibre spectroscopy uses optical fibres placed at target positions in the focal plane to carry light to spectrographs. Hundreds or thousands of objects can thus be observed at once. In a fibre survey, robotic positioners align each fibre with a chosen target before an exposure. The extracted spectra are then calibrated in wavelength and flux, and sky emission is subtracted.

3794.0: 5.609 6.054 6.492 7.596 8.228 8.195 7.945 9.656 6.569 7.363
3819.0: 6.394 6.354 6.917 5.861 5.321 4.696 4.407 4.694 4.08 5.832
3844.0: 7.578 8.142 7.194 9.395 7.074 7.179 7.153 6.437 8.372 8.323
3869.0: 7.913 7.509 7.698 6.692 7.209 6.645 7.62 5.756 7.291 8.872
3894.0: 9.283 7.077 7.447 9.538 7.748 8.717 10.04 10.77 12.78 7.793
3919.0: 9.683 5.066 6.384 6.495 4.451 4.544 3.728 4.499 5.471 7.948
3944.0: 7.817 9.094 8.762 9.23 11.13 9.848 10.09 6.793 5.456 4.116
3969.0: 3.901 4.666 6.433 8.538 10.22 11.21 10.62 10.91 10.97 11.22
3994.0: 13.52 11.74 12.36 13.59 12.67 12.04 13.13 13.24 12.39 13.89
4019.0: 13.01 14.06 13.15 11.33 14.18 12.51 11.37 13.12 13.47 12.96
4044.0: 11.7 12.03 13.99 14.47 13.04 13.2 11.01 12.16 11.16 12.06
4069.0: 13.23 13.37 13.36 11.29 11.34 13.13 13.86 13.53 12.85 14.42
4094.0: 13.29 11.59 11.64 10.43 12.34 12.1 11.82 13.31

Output 1.83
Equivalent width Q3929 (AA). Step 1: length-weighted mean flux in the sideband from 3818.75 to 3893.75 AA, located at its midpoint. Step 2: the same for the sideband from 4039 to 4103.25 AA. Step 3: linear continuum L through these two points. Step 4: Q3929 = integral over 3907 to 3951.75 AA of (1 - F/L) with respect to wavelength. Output 6.7 AA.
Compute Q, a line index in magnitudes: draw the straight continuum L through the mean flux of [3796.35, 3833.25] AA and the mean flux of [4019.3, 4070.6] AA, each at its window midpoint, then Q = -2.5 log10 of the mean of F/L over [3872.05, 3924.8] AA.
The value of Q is 0.12 mag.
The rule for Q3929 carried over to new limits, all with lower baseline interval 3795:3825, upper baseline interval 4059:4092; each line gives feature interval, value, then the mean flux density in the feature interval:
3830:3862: 6.4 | 6.44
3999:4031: -4.5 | 13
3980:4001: -1.3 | 11.6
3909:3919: -1.0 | 10.3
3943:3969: 5.6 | 8.03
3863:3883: 2.4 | 7.54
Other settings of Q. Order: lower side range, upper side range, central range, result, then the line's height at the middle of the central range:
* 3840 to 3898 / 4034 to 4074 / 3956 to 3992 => 0.262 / 10.4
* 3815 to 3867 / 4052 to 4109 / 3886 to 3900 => 0.020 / 7.86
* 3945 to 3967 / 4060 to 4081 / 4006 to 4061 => -0.172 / 11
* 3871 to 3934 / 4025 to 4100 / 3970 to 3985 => 0.181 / 10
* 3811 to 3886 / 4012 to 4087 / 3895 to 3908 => 0.032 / 8.4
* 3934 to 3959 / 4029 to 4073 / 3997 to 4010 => -0.197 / 10.6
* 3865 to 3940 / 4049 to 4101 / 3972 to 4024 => -0.130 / 10.4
